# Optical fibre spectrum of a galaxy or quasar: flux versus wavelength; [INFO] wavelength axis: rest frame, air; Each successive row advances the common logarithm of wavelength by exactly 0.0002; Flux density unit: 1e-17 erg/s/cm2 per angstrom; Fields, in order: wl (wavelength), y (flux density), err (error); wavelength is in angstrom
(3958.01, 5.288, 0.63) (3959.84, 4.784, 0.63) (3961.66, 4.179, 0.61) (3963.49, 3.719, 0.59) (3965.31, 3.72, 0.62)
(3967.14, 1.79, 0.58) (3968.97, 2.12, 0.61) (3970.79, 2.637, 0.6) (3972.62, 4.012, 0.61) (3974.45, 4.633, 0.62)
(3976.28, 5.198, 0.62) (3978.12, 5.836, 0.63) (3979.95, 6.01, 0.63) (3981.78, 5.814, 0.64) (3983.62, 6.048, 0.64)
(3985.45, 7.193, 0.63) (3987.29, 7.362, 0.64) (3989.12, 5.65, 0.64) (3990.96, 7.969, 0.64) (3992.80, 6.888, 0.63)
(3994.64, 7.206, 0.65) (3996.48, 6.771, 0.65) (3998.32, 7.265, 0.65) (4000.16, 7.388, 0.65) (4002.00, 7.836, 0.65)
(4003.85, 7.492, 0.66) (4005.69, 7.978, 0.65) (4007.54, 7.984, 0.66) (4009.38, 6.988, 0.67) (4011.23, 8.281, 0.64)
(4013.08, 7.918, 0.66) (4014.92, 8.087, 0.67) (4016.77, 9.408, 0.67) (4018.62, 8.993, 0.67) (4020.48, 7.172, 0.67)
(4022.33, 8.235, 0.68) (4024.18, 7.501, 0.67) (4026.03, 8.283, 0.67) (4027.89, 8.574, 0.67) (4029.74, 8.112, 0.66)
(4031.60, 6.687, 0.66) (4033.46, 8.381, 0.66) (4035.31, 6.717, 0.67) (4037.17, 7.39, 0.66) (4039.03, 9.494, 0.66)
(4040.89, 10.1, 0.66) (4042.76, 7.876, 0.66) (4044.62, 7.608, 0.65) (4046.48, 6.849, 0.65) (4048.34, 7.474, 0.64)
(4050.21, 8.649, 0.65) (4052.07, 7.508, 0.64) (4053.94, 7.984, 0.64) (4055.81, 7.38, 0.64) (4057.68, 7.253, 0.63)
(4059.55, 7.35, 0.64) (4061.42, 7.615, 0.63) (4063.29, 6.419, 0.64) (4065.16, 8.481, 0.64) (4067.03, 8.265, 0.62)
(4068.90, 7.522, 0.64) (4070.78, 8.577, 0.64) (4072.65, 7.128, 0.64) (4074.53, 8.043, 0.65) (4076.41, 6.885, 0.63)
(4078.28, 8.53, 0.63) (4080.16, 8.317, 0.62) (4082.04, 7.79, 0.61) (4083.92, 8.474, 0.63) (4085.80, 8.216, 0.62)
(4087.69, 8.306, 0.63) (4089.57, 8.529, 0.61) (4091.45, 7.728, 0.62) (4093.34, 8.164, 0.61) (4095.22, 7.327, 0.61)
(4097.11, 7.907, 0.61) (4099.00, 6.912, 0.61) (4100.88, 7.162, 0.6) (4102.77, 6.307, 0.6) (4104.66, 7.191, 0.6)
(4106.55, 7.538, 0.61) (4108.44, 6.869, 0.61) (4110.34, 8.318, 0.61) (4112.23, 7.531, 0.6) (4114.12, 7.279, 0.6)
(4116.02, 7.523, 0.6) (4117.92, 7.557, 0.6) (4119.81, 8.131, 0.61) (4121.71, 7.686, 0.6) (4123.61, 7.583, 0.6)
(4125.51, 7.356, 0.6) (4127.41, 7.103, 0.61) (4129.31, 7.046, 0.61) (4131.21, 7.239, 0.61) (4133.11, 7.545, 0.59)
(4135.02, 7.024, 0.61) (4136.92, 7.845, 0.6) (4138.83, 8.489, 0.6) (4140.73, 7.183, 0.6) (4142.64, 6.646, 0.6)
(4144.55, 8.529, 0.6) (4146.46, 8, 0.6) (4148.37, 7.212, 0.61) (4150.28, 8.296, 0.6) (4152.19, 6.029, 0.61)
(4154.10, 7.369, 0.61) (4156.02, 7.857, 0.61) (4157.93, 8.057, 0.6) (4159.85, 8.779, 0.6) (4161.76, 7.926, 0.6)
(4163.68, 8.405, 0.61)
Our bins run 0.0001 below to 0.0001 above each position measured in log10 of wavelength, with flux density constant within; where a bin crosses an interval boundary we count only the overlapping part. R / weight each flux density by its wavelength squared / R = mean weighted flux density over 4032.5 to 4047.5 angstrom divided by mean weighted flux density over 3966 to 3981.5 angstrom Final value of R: 2.03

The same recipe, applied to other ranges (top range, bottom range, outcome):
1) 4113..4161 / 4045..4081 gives 1.02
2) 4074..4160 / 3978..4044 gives 1.06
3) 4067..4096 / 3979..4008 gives 1.18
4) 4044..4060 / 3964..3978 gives 2.19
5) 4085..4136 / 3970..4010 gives 1.23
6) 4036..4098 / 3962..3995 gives 1.60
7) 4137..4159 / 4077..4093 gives 0.96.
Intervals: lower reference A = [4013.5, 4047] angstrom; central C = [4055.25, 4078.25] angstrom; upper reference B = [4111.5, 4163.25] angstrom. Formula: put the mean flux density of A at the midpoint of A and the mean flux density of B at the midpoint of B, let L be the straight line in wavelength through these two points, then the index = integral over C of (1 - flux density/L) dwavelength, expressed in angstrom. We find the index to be 0.9 angstrom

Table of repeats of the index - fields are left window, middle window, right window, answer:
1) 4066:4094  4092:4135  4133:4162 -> 2.4 angstrom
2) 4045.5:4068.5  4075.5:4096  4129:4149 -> -1.2 angstrom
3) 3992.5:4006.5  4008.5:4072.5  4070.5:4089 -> -1.8 angstrom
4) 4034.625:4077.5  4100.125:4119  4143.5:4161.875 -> 1.1 angstrom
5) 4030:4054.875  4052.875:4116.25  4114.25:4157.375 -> 0.5 angstrom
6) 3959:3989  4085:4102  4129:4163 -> -2.6 angstrom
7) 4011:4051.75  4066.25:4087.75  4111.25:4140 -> -0.5 angstrom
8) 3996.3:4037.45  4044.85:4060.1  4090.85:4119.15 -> 0.2 angstrom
